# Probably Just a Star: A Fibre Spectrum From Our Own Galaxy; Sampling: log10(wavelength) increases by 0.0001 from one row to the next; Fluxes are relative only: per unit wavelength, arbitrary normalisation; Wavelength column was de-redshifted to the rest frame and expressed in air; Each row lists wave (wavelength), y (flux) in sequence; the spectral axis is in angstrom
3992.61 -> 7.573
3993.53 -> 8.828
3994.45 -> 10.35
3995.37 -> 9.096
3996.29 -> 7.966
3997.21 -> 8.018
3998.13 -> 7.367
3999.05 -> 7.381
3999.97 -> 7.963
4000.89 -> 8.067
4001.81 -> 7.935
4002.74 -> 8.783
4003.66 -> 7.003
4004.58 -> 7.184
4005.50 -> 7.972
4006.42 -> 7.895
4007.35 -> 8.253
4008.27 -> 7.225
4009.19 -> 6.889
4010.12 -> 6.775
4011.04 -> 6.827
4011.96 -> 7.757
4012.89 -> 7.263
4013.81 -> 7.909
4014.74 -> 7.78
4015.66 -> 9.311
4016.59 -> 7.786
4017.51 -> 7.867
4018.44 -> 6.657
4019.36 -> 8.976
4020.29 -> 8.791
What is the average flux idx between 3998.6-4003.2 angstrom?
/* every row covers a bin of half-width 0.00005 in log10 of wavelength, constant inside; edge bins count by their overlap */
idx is 8.02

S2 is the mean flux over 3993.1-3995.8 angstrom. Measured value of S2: 9.43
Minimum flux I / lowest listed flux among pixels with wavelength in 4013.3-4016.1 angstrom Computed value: 7.78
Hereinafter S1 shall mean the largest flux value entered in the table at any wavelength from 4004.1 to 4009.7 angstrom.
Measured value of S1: 8.253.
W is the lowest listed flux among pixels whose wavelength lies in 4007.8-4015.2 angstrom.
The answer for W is 6.775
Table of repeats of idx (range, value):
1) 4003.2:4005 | 7.1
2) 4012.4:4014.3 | 7.56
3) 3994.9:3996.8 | 8.53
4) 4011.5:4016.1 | 8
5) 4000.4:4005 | 7.8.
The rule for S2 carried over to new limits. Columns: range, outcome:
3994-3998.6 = 8.56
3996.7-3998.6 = 7.7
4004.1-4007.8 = 7.82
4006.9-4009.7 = 7.44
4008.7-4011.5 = 6.84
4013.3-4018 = 8.11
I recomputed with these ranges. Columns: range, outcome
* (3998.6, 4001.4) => 7.381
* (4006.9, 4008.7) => 7.225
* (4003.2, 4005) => 7.003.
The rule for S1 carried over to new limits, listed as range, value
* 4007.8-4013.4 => 7.757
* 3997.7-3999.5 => 7.381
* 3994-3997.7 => 10.35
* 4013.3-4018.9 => 9.311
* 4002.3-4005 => 8.783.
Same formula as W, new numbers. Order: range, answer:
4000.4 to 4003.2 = 7.935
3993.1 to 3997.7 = 7.966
